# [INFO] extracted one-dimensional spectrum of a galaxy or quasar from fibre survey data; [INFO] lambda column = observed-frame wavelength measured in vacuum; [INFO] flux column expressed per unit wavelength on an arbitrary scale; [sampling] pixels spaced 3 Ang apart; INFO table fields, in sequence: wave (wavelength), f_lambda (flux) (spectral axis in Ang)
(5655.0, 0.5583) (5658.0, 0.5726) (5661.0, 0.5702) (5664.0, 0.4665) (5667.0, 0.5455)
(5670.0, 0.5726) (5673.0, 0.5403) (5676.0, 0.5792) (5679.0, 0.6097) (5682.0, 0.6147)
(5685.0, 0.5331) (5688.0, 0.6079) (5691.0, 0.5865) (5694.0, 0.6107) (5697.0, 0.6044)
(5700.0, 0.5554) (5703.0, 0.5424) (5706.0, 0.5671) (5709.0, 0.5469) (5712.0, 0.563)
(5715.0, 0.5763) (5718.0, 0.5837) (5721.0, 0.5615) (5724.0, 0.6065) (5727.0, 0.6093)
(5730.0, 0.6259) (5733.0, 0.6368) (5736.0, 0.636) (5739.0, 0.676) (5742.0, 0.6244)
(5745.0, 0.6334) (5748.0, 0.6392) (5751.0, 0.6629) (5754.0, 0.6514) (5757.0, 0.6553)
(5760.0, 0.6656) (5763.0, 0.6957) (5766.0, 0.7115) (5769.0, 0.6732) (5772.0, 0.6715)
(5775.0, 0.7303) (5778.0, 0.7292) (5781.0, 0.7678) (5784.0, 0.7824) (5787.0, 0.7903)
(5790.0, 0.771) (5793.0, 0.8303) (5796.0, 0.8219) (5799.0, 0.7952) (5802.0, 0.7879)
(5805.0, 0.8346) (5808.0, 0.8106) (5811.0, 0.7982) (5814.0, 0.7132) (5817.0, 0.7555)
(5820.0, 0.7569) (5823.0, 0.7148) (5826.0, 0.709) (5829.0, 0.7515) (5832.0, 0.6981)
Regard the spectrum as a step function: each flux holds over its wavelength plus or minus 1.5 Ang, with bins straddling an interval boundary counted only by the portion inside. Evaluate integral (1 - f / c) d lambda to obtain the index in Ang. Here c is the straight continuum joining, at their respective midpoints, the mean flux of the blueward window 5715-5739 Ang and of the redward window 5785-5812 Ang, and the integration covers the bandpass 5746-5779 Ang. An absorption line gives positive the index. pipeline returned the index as 1.3 Ang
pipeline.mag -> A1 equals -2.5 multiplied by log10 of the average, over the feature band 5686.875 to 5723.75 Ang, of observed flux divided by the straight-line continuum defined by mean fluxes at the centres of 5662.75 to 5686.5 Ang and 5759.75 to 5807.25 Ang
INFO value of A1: 0.068 mag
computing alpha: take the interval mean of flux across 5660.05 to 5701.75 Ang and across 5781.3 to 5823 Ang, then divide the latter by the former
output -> 1.4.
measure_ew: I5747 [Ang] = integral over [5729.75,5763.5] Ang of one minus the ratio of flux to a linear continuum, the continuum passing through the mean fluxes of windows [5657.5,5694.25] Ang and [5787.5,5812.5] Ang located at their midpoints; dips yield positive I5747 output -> 2.58 Ang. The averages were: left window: 0.569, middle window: 0.65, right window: 0.806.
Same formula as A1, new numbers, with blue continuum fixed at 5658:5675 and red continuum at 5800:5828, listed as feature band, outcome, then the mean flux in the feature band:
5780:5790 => -0.08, 0.779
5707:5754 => 0.05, 0.613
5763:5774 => 0.01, 0.689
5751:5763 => 0.03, 0.663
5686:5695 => -0.03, 0.597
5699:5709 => 0.09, 0.554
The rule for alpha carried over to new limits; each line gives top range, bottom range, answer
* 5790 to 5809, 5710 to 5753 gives 1.31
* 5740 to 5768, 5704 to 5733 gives 1.13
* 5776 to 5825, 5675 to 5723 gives 1.35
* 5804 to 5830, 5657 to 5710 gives 1.34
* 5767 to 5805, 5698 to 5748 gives 1.28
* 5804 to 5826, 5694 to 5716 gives 1.34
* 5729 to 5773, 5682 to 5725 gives 1.14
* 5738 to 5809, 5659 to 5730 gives 1.27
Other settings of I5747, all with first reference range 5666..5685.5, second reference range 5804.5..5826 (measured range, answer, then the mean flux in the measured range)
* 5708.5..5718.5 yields 0.90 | 0.568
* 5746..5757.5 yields 0.42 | 0.651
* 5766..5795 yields -1.36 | 0.749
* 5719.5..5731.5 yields 0.75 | 0.601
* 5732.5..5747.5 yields 0.42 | 0.641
